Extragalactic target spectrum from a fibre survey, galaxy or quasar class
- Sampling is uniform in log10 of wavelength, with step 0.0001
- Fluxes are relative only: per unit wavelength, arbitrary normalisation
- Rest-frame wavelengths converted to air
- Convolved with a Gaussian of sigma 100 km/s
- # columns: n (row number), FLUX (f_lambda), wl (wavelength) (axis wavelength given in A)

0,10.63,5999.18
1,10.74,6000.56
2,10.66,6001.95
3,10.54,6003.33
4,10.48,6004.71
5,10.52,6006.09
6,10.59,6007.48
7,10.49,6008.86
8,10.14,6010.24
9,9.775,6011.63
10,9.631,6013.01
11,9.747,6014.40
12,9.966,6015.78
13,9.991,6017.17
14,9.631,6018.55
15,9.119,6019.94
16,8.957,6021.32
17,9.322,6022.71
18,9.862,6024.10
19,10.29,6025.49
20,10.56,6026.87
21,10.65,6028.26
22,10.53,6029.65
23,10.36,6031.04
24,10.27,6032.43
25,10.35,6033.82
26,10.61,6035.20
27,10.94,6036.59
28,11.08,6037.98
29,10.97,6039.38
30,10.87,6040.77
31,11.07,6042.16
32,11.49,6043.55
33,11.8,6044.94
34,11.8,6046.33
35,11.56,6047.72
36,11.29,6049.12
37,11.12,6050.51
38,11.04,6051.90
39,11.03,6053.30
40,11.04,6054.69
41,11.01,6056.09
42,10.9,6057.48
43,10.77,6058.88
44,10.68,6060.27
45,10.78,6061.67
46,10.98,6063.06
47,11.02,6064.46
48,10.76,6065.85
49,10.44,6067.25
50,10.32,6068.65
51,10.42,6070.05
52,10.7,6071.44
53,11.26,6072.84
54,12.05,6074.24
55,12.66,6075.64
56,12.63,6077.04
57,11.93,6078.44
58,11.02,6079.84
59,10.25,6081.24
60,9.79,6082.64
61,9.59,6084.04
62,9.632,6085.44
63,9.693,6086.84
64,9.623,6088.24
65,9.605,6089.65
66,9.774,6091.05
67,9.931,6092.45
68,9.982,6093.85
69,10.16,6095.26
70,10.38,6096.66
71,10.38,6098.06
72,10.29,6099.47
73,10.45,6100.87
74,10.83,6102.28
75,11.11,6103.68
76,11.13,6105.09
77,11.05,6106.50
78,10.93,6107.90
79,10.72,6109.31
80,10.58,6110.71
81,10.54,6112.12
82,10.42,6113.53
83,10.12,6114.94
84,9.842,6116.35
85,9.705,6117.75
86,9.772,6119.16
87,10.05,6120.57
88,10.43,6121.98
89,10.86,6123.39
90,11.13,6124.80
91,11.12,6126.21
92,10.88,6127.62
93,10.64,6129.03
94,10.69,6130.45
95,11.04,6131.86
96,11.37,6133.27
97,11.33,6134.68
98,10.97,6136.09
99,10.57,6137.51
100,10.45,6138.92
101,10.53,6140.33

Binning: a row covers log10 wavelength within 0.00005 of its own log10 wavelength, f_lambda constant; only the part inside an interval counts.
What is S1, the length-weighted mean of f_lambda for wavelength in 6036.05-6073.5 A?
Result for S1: 11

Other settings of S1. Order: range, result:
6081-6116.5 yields 10.3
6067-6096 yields 10.5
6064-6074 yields 10.8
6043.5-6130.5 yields 10.7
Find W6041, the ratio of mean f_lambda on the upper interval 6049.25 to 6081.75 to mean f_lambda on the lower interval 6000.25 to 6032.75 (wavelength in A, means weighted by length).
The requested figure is 1.10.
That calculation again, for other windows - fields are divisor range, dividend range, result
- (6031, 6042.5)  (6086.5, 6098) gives 0.92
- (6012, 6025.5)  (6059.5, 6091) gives 1.11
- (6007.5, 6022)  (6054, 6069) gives 1.10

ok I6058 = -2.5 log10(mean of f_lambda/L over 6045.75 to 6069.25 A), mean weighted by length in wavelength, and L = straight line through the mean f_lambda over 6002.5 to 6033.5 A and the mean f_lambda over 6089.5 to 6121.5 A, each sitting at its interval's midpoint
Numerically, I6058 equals -0.08 mag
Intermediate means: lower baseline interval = 10.1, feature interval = 11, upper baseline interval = 10.4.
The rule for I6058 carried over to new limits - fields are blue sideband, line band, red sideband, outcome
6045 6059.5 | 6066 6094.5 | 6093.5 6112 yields 0.031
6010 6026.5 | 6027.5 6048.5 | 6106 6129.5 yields -0.113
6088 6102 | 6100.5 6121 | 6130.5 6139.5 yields -0.007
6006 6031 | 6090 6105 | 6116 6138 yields 0.014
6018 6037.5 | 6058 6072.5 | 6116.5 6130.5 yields -0.046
